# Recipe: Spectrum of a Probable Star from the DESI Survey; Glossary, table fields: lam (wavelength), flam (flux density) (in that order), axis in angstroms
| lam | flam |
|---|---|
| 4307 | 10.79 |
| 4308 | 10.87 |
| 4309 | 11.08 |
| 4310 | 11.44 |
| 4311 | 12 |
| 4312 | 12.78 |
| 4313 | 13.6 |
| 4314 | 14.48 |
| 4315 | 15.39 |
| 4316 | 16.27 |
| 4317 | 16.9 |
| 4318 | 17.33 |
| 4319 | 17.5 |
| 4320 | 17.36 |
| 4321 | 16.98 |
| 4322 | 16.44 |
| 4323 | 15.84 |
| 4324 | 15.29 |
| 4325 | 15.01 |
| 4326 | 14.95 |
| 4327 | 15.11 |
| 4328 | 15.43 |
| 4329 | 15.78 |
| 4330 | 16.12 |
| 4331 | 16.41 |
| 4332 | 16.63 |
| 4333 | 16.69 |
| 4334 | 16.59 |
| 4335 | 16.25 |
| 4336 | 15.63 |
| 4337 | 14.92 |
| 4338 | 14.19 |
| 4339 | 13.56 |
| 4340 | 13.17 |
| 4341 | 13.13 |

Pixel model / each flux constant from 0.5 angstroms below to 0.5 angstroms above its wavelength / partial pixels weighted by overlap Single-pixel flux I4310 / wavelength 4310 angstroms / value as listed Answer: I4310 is 11.44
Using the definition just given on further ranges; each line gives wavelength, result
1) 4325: 15.01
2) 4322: 16.44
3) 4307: 10.79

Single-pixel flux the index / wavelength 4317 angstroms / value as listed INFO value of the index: 16.9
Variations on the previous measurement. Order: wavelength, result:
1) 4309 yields 11.08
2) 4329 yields 15.78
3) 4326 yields 14.95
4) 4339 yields 13.56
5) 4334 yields 16.59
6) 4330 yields 16.12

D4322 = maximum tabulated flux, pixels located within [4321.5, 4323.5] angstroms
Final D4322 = 16.44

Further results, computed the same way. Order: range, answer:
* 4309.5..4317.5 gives 16.9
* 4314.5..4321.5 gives 17.5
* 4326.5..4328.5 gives 15.43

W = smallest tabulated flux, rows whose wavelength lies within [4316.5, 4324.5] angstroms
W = 15.29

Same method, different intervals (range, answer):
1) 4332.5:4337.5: 14.92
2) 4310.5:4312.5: 12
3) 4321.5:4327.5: 14.95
